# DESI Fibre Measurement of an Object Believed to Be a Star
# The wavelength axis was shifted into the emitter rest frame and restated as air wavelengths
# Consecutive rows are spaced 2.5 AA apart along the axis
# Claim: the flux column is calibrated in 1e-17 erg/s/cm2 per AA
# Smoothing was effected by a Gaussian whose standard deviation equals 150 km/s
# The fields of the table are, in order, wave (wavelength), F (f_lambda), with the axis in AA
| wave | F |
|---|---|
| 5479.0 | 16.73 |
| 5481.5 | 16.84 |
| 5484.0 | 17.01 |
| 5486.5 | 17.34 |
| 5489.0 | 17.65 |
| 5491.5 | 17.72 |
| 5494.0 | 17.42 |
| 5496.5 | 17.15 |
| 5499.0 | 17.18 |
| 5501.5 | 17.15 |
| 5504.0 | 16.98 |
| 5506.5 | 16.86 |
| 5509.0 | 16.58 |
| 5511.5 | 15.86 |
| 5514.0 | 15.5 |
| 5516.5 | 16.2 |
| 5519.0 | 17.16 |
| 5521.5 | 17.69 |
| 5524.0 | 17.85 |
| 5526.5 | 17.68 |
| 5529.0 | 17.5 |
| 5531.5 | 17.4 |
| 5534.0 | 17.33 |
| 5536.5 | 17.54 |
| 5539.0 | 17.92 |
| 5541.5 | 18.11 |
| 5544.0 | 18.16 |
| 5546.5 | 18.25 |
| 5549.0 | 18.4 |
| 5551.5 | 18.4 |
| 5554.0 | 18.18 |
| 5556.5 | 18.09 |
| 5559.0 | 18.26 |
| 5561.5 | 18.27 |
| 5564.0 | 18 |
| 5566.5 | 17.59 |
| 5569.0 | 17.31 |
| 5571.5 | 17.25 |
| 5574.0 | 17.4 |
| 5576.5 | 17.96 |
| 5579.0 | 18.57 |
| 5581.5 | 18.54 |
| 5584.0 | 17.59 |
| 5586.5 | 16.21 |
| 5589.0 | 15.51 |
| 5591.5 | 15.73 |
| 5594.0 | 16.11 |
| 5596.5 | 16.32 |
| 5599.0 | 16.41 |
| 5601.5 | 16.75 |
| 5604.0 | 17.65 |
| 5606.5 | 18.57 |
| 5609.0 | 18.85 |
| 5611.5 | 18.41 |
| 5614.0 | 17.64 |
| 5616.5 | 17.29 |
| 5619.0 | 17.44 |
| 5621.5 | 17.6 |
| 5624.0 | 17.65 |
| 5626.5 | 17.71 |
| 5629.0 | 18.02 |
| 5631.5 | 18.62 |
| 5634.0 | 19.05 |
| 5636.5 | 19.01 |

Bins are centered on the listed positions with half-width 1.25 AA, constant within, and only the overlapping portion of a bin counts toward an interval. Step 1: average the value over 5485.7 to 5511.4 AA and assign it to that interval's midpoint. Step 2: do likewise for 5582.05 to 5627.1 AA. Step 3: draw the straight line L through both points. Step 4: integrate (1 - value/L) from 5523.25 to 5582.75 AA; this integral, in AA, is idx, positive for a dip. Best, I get -2.6 AA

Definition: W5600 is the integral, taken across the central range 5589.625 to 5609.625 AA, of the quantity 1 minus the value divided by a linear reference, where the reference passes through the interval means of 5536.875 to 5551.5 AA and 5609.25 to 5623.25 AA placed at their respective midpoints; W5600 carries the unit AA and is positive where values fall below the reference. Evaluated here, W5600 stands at 1.01 AA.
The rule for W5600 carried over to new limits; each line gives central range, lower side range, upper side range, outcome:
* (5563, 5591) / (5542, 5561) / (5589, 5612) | 0.4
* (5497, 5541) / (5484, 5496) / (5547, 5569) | 1.6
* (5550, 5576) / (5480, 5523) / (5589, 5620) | -1.2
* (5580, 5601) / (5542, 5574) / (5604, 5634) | 1.7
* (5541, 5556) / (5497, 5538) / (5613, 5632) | -0.9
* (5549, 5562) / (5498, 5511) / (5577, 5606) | -1.0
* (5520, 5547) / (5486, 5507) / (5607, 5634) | -0.4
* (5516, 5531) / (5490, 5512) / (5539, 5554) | 0.2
